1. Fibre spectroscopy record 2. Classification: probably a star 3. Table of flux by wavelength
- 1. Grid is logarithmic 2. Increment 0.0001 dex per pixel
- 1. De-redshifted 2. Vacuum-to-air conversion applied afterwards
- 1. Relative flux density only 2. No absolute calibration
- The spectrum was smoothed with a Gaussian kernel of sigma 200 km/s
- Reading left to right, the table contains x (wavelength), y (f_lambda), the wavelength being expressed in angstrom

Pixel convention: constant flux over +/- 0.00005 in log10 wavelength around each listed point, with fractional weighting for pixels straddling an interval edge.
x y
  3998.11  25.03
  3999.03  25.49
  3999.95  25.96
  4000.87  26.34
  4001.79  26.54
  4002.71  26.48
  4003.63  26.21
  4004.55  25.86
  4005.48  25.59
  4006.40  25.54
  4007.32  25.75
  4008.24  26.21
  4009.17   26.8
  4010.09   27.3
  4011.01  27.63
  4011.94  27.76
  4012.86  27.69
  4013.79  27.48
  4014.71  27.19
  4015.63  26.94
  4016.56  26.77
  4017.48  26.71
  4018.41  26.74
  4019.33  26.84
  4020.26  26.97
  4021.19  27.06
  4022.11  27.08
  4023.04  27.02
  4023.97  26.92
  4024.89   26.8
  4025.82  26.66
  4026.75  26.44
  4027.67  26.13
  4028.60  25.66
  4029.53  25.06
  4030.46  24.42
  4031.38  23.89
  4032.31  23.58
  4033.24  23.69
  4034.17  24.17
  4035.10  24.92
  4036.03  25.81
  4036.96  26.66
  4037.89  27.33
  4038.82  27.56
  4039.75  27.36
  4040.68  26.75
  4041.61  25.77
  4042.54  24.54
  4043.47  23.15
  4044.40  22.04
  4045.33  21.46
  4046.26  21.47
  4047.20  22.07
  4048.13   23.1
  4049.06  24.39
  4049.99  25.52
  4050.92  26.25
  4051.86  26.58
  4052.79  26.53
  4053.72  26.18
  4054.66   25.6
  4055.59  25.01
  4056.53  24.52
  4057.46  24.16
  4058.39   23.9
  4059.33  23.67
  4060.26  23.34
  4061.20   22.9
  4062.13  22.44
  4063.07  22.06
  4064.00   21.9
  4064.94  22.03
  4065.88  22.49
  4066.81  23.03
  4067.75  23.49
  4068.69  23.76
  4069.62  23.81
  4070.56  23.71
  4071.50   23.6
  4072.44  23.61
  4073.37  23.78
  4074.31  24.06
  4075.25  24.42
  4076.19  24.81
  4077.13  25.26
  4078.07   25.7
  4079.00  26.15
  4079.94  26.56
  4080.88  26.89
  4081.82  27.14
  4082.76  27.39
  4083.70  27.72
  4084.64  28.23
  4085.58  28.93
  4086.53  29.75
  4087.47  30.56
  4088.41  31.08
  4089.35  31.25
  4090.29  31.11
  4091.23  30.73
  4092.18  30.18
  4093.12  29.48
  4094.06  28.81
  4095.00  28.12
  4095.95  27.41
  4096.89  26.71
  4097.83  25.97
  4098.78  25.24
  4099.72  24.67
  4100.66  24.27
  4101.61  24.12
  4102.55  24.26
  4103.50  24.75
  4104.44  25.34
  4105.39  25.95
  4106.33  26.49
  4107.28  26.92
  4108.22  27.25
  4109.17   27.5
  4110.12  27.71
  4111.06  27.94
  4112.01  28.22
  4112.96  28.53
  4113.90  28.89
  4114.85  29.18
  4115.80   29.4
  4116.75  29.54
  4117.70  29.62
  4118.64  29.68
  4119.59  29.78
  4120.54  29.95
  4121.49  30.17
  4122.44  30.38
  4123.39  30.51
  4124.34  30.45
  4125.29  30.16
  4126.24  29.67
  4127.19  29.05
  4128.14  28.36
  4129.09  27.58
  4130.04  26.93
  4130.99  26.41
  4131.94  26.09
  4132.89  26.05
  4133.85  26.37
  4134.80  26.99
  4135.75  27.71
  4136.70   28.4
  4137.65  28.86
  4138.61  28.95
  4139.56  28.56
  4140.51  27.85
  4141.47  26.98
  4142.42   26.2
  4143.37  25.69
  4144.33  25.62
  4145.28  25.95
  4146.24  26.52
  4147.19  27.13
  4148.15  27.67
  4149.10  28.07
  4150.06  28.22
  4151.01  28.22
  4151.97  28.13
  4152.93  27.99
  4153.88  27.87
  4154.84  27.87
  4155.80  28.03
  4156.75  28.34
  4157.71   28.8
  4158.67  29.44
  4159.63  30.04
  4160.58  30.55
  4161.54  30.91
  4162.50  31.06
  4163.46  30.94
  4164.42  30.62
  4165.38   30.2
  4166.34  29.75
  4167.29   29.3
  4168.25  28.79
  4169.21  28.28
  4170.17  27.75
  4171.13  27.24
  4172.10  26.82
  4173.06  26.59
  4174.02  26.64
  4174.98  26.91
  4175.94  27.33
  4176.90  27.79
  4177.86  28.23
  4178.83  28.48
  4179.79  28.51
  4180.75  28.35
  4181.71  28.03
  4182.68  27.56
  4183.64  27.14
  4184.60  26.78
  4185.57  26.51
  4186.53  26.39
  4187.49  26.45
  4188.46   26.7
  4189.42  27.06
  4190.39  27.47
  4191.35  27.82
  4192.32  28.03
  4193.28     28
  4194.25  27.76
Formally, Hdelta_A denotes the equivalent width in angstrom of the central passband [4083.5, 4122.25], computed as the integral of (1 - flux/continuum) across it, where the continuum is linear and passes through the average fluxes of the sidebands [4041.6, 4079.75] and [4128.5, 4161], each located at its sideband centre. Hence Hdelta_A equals -3.5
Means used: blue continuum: 24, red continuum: 27.7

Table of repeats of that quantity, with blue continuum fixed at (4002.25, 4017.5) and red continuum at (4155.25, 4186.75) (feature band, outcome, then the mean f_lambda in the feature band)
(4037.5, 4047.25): 0.9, 24.6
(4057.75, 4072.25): 2.2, 23.1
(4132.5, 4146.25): 0.5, 27.1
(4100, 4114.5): 0.6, 26.5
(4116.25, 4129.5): -0.8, 29.6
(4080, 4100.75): -0.5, 28.3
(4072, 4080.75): 0.8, 25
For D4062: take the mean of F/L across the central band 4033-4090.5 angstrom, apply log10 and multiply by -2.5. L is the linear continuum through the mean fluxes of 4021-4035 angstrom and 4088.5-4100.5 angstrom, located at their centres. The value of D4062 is 0.07 mag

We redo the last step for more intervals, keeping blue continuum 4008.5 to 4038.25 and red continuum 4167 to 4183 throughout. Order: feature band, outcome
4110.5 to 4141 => -0.05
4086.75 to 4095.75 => -0.12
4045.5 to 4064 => 0.11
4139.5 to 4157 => 0.01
